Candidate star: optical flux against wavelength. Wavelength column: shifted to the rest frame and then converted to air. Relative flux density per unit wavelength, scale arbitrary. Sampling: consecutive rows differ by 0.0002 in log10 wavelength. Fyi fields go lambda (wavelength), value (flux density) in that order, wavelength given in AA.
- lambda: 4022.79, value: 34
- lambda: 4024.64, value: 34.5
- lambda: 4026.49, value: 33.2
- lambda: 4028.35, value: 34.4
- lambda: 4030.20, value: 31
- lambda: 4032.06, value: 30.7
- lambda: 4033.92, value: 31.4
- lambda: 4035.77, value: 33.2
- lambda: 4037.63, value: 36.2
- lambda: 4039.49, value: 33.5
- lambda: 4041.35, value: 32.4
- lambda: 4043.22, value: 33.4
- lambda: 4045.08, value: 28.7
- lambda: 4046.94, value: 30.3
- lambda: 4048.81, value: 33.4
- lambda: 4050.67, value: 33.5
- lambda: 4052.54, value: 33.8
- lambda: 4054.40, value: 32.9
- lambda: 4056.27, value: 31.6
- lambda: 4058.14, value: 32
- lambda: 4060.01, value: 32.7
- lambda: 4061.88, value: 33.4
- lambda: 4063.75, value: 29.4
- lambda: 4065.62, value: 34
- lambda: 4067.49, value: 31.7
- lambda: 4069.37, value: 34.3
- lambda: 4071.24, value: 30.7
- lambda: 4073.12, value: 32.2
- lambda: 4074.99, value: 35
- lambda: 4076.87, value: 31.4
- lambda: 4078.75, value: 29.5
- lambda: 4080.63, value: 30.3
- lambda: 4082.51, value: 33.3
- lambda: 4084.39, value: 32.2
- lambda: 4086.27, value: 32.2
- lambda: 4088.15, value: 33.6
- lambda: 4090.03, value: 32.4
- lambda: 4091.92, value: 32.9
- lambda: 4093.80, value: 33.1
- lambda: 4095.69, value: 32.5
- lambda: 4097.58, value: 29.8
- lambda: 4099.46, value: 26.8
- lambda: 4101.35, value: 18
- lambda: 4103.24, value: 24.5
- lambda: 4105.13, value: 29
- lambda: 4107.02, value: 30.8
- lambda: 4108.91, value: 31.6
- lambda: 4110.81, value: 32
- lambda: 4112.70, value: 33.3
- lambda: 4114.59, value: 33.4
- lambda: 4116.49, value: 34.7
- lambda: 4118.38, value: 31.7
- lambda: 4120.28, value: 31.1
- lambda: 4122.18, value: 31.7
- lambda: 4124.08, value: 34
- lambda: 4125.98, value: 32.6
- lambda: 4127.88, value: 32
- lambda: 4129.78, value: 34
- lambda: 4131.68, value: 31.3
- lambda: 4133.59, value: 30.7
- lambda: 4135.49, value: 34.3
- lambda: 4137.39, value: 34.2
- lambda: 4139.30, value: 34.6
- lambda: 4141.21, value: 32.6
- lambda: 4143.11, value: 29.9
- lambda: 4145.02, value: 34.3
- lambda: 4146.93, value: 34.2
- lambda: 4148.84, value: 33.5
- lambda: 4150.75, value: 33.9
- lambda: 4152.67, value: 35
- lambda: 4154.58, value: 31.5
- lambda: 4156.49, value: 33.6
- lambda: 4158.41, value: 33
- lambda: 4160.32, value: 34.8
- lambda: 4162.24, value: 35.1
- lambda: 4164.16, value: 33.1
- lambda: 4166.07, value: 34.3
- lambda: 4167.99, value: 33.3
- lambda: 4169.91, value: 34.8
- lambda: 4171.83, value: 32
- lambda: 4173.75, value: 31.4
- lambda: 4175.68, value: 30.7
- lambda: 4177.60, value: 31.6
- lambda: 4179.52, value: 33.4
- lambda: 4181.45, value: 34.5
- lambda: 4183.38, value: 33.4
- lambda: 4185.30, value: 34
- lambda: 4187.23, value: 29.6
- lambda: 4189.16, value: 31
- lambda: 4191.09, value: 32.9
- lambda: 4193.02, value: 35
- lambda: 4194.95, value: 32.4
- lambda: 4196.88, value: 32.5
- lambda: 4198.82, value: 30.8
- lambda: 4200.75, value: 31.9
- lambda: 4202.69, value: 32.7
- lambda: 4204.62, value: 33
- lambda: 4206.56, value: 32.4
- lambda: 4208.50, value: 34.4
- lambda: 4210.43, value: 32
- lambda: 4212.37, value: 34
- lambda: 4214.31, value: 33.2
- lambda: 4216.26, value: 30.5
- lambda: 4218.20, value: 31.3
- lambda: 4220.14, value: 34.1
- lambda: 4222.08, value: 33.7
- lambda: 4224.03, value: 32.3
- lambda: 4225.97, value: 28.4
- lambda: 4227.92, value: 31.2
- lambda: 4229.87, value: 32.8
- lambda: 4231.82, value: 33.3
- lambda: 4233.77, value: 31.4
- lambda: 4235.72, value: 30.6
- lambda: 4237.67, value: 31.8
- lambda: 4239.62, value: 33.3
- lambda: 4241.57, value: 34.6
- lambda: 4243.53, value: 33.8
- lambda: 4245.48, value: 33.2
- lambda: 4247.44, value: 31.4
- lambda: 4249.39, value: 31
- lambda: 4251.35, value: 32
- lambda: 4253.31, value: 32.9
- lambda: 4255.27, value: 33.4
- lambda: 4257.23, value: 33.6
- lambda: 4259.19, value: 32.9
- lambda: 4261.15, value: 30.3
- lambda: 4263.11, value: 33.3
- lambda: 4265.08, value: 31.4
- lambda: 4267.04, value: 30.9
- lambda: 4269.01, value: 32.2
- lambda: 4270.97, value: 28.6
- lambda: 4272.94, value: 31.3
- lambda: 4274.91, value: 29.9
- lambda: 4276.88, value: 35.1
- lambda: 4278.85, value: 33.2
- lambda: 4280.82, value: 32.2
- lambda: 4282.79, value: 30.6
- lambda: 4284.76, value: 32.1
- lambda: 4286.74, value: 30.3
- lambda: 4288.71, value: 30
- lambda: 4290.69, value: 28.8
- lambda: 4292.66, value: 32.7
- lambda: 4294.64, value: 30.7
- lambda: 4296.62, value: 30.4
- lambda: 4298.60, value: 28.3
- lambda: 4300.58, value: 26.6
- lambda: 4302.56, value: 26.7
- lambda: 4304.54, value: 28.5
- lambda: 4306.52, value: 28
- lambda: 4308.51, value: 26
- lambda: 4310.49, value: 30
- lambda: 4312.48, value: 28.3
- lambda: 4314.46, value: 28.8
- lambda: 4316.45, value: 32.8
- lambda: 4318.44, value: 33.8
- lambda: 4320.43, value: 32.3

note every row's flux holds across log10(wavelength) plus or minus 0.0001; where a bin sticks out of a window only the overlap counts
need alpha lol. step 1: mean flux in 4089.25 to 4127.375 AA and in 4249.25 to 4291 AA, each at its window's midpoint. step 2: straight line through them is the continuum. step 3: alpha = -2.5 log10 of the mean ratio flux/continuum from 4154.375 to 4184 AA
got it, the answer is -0.07 mag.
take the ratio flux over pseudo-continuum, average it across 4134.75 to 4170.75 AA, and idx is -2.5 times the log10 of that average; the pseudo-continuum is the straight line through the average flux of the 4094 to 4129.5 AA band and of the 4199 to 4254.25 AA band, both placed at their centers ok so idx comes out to -0.08 mag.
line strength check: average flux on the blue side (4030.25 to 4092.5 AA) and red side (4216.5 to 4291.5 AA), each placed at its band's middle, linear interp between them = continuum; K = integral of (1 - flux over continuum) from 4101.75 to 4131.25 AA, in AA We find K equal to 0.66 AA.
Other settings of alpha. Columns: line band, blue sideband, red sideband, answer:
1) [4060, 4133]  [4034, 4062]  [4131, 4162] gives 0.050 mag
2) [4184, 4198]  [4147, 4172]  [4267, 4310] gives 0.012 mag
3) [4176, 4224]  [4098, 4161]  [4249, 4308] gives -0.042 mag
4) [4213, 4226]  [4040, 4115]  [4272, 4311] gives -0.059 mag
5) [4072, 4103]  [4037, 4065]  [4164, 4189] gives 0.059 mag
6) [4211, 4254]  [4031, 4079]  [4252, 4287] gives -0.010 mag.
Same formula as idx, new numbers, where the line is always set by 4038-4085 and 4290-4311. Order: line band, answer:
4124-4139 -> -0.06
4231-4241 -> -0.09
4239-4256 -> -0.11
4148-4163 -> -0.10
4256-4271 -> -0.09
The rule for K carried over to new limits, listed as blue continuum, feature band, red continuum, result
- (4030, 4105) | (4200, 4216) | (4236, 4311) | -0.8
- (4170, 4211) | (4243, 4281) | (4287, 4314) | -2.5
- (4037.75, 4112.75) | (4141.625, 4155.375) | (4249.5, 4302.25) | -0.8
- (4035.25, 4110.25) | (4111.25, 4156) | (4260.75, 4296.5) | -2.1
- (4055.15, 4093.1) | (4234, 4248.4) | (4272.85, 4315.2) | -1.0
